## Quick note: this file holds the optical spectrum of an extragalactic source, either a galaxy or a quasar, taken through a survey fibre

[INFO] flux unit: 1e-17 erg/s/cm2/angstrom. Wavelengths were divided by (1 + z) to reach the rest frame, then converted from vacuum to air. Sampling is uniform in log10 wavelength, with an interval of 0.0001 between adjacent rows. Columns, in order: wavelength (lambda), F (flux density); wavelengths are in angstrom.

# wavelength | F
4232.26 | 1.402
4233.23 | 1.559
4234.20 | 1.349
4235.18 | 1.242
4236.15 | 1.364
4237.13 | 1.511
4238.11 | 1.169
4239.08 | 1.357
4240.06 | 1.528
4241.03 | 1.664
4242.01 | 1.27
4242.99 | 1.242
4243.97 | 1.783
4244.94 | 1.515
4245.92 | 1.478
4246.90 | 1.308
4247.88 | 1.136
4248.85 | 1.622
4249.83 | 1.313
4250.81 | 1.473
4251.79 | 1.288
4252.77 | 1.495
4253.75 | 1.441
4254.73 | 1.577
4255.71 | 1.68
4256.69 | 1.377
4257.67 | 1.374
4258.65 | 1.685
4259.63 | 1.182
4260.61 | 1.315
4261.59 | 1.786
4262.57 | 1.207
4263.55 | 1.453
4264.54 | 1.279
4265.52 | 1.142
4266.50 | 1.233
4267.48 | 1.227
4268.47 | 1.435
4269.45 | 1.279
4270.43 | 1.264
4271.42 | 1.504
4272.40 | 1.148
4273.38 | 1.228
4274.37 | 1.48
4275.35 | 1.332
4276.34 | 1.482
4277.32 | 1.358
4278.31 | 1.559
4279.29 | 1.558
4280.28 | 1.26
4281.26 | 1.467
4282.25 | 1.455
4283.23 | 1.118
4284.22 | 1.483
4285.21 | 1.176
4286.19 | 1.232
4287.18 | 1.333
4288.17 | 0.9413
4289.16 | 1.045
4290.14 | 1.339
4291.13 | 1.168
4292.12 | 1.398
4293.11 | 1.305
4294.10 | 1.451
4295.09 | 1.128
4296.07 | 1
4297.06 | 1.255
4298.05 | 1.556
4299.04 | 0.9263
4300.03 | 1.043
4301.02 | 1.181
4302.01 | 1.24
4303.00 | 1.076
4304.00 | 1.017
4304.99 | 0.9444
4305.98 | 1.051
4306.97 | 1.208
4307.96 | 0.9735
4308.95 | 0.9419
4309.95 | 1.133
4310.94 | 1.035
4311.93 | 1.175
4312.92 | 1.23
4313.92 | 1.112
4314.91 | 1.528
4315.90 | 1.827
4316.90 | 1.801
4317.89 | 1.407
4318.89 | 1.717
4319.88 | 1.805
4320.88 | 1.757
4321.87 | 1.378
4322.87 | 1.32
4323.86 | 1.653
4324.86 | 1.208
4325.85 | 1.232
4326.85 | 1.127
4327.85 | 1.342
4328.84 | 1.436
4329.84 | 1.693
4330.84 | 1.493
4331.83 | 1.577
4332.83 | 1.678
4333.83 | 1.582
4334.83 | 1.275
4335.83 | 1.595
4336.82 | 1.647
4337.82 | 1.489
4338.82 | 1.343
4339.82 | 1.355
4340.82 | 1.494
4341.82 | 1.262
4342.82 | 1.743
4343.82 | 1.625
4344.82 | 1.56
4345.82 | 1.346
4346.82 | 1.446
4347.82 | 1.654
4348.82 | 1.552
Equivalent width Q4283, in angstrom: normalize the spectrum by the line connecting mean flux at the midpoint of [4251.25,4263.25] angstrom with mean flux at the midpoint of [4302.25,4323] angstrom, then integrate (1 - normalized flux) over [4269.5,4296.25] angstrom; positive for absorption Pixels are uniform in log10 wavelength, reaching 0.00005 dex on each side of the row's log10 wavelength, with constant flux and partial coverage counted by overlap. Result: 1.5 angstrom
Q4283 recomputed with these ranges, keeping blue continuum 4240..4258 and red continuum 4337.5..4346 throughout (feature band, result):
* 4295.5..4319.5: 3.9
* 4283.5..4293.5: 1.5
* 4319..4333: -0.1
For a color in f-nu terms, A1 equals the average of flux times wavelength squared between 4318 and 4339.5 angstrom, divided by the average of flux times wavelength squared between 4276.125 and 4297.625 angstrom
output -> 1.17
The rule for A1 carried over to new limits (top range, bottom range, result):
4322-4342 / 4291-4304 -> 1.22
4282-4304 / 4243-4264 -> 0.85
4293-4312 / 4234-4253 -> 0.83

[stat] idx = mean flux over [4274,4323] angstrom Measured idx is 1.29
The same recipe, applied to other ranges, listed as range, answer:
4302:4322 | 1.3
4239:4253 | 1.43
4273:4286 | 1.38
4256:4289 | 1.34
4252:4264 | 1.46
